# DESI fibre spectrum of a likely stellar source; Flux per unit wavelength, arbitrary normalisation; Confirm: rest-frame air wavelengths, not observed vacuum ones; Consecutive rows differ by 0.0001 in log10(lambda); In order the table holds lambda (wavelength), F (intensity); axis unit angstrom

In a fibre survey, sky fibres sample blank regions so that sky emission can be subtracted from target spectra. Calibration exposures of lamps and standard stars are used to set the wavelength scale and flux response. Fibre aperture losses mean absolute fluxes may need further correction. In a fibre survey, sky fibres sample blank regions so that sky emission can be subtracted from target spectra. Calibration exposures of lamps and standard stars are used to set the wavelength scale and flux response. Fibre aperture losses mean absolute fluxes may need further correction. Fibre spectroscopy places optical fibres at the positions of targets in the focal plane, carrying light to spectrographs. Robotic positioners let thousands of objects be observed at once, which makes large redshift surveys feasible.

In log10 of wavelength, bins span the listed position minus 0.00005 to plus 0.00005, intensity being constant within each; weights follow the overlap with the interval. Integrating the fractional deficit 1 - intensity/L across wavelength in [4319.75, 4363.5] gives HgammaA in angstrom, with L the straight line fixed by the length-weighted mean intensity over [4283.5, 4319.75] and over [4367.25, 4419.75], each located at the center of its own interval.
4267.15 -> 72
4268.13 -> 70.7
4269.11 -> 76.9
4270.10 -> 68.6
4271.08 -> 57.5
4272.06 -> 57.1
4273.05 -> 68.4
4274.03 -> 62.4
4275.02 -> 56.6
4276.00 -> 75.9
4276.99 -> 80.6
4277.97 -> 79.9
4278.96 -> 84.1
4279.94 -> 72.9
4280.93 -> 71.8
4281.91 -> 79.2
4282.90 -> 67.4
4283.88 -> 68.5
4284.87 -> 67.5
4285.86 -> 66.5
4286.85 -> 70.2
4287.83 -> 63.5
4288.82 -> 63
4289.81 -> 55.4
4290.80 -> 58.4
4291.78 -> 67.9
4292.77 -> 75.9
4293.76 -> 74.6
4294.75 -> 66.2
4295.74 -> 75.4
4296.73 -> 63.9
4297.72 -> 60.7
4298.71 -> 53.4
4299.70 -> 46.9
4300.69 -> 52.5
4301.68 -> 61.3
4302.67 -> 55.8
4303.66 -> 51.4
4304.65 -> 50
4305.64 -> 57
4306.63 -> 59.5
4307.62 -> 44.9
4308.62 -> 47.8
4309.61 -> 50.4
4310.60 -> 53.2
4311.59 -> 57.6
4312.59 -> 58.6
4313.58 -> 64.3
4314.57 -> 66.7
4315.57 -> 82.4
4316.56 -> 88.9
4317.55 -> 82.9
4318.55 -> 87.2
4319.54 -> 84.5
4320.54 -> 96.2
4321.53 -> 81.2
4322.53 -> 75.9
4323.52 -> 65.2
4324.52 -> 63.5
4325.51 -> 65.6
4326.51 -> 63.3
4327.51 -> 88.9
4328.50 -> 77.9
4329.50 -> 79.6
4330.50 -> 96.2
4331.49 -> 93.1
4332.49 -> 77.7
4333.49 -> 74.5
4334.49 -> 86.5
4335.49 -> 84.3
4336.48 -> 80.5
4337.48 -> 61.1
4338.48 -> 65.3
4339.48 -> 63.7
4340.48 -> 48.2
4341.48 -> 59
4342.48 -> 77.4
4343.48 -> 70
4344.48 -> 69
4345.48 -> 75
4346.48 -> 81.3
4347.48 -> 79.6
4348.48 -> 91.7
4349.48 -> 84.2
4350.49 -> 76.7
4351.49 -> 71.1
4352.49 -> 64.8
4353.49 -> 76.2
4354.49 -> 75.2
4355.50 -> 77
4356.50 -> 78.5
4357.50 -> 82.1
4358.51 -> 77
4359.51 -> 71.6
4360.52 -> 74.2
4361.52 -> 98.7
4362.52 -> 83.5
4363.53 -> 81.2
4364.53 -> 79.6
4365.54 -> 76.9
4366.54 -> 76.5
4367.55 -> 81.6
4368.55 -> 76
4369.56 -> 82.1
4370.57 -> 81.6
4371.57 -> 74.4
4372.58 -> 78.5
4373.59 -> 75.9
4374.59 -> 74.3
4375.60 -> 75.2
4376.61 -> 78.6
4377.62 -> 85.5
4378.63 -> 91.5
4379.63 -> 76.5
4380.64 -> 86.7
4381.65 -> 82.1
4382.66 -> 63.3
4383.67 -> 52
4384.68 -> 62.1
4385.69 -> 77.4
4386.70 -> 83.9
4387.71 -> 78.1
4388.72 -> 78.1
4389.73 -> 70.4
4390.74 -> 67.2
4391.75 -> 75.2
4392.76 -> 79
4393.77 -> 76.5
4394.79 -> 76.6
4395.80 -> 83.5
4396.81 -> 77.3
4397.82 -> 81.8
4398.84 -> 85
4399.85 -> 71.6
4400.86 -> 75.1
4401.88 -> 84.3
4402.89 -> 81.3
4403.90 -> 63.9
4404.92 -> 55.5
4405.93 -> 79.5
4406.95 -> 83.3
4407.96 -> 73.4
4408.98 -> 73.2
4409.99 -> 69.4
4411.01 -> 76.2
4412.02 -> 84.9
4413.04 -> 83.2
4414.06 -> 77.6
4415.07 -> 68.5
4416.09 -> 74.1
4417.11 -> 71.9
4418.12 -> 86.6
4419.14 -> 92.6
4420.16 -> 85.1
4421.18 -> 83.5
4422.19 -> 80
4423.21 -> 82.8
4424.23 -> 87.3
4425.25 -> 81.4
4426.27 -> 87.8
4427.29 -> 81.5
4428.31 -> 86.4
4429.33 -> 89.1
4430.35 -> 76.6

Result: -4.6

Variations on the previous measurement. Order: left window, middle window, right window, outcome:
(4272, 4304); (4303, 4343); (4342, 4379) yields 1.1 angstrom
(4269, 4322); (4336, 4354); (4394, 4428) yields 0.0 angstrom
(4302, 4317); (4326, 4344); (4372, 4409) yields -2.9 angstrom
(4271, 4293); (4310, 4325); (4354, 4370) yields -0.1 angstrom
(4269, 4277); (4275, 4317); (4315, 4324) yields 5.2 angstrom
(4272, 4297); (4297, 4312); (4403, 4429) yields 3.6 angstrom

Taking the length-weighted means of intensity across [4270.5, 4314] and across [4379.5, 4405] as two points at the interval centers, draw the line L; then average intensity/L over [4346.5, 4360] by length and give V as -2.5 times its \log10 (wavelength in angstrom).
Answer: -0.10 mag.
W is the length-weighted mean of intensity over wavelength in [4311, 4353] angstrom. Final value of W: 75.2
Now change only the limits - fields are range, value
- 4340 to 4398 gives 76.5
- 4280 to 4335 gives 68.4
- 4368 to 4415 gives 76.4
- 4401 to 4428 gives 78.8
